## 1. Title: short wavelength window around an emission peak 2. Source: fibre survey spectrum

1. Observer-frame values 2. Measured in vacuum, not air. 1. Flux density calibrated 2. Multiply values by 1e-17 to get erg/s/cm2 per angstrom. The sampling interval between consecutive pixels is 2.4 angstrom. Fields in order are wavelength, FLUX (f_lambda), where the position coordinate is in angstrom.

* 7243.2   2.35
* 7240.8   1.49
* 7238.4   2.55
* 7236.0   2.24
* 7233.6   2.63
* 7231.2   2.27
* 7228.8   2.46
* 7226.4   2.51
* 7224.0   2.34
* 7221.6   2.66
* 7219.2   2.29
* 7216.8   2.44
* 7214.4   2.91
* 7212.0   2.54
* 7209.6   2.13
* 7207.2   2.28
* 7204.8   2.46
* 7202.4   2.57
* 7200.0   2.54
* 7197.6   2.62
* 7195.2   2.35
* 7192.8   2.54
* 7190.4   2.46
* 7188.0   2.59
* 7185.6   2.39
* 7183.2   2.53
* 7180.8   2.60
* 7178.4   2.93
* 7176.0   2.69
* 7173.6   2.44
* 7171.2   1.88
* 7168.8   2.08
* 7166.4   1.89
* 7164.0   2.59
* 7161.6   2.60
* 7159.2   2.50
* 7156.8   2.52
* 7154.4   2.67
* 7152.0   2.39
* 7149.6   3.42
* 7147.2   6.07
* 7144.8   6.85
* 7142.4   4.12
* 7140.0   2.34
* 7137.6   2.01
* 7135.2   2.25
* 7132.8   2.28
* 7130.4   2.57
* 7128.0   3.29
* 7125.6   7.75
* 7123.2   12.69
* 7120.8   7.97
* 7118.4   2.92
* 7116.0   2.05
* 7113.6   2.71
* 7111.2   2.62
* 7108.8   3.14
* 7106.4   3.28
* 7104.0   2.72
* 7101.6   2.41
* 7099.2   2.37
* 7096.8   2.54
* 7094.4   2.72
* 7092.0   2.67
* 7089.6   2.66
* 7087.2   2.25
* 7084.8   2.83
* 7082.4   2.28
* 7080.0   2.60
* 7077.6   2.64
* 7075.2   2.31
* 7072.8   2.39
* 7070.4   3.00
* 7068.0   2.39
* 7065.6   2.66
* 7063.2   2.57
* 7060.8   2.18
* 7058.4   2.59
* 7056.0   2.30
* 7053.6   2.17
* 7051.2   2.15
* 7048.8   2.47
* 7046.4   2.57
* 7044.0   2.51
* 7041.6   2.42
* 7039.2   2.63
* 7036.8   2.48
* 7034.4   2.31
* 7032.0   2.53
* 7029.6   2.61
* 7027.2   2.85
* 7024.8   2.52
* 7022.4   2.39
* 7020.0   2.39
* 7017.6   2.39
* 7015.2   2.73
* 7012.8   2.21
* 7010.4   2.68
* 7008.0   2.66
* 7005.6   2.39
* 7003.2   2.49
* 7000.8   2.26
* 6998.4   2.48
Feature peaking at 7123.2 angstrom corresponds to H-alpha 6563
